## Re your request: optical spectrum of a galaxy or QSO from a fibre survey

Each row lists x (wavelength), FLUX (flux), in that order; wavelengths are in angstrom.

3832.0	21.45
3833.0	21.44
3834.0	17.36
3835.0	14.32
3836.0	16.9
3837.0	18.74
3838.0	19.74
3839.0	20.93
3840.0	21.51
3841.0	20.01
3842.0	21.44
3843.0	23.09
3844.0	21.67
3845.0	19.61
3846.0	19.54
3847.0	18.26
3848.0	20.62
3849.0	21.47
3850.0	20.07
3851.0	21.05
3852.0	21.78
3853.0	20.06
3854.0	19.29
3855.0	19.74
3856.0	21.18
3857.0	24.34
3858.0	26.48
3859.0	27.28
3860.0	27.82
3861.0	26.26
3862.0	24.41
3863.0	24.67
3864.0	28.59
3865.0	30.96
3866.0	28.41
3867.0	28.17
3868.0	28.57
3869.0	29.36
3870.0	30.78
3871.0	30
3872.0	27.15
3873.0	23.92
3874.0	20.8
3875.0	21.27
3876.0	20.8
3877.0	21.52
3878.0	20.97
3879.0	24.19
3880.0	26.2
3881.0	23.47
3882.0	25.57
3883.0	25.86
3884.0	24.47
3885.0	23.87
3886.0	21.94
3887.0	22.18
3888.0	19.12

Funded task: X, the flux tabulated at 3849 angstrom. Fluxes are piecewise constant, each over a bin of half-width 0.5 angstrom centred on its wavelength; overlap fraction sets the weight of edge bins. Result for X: 21.47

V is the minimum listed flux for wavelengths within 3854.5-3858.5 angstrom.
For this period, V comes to 19.74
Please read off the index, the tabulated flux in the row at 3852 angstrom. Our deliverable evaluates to 21.78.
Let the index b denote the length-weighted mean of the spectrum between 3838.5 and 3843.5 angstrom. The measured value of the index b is 21.4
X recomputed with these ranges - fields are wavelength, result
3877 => 21.52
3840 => 21.51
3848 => 20.62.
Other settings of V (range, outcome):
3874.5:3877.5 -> 20.8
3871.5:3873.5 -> 23.92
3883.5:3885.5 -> 23.87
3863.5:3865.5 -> 28.59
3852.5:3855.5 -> 19.29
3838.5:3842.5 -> 20.01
